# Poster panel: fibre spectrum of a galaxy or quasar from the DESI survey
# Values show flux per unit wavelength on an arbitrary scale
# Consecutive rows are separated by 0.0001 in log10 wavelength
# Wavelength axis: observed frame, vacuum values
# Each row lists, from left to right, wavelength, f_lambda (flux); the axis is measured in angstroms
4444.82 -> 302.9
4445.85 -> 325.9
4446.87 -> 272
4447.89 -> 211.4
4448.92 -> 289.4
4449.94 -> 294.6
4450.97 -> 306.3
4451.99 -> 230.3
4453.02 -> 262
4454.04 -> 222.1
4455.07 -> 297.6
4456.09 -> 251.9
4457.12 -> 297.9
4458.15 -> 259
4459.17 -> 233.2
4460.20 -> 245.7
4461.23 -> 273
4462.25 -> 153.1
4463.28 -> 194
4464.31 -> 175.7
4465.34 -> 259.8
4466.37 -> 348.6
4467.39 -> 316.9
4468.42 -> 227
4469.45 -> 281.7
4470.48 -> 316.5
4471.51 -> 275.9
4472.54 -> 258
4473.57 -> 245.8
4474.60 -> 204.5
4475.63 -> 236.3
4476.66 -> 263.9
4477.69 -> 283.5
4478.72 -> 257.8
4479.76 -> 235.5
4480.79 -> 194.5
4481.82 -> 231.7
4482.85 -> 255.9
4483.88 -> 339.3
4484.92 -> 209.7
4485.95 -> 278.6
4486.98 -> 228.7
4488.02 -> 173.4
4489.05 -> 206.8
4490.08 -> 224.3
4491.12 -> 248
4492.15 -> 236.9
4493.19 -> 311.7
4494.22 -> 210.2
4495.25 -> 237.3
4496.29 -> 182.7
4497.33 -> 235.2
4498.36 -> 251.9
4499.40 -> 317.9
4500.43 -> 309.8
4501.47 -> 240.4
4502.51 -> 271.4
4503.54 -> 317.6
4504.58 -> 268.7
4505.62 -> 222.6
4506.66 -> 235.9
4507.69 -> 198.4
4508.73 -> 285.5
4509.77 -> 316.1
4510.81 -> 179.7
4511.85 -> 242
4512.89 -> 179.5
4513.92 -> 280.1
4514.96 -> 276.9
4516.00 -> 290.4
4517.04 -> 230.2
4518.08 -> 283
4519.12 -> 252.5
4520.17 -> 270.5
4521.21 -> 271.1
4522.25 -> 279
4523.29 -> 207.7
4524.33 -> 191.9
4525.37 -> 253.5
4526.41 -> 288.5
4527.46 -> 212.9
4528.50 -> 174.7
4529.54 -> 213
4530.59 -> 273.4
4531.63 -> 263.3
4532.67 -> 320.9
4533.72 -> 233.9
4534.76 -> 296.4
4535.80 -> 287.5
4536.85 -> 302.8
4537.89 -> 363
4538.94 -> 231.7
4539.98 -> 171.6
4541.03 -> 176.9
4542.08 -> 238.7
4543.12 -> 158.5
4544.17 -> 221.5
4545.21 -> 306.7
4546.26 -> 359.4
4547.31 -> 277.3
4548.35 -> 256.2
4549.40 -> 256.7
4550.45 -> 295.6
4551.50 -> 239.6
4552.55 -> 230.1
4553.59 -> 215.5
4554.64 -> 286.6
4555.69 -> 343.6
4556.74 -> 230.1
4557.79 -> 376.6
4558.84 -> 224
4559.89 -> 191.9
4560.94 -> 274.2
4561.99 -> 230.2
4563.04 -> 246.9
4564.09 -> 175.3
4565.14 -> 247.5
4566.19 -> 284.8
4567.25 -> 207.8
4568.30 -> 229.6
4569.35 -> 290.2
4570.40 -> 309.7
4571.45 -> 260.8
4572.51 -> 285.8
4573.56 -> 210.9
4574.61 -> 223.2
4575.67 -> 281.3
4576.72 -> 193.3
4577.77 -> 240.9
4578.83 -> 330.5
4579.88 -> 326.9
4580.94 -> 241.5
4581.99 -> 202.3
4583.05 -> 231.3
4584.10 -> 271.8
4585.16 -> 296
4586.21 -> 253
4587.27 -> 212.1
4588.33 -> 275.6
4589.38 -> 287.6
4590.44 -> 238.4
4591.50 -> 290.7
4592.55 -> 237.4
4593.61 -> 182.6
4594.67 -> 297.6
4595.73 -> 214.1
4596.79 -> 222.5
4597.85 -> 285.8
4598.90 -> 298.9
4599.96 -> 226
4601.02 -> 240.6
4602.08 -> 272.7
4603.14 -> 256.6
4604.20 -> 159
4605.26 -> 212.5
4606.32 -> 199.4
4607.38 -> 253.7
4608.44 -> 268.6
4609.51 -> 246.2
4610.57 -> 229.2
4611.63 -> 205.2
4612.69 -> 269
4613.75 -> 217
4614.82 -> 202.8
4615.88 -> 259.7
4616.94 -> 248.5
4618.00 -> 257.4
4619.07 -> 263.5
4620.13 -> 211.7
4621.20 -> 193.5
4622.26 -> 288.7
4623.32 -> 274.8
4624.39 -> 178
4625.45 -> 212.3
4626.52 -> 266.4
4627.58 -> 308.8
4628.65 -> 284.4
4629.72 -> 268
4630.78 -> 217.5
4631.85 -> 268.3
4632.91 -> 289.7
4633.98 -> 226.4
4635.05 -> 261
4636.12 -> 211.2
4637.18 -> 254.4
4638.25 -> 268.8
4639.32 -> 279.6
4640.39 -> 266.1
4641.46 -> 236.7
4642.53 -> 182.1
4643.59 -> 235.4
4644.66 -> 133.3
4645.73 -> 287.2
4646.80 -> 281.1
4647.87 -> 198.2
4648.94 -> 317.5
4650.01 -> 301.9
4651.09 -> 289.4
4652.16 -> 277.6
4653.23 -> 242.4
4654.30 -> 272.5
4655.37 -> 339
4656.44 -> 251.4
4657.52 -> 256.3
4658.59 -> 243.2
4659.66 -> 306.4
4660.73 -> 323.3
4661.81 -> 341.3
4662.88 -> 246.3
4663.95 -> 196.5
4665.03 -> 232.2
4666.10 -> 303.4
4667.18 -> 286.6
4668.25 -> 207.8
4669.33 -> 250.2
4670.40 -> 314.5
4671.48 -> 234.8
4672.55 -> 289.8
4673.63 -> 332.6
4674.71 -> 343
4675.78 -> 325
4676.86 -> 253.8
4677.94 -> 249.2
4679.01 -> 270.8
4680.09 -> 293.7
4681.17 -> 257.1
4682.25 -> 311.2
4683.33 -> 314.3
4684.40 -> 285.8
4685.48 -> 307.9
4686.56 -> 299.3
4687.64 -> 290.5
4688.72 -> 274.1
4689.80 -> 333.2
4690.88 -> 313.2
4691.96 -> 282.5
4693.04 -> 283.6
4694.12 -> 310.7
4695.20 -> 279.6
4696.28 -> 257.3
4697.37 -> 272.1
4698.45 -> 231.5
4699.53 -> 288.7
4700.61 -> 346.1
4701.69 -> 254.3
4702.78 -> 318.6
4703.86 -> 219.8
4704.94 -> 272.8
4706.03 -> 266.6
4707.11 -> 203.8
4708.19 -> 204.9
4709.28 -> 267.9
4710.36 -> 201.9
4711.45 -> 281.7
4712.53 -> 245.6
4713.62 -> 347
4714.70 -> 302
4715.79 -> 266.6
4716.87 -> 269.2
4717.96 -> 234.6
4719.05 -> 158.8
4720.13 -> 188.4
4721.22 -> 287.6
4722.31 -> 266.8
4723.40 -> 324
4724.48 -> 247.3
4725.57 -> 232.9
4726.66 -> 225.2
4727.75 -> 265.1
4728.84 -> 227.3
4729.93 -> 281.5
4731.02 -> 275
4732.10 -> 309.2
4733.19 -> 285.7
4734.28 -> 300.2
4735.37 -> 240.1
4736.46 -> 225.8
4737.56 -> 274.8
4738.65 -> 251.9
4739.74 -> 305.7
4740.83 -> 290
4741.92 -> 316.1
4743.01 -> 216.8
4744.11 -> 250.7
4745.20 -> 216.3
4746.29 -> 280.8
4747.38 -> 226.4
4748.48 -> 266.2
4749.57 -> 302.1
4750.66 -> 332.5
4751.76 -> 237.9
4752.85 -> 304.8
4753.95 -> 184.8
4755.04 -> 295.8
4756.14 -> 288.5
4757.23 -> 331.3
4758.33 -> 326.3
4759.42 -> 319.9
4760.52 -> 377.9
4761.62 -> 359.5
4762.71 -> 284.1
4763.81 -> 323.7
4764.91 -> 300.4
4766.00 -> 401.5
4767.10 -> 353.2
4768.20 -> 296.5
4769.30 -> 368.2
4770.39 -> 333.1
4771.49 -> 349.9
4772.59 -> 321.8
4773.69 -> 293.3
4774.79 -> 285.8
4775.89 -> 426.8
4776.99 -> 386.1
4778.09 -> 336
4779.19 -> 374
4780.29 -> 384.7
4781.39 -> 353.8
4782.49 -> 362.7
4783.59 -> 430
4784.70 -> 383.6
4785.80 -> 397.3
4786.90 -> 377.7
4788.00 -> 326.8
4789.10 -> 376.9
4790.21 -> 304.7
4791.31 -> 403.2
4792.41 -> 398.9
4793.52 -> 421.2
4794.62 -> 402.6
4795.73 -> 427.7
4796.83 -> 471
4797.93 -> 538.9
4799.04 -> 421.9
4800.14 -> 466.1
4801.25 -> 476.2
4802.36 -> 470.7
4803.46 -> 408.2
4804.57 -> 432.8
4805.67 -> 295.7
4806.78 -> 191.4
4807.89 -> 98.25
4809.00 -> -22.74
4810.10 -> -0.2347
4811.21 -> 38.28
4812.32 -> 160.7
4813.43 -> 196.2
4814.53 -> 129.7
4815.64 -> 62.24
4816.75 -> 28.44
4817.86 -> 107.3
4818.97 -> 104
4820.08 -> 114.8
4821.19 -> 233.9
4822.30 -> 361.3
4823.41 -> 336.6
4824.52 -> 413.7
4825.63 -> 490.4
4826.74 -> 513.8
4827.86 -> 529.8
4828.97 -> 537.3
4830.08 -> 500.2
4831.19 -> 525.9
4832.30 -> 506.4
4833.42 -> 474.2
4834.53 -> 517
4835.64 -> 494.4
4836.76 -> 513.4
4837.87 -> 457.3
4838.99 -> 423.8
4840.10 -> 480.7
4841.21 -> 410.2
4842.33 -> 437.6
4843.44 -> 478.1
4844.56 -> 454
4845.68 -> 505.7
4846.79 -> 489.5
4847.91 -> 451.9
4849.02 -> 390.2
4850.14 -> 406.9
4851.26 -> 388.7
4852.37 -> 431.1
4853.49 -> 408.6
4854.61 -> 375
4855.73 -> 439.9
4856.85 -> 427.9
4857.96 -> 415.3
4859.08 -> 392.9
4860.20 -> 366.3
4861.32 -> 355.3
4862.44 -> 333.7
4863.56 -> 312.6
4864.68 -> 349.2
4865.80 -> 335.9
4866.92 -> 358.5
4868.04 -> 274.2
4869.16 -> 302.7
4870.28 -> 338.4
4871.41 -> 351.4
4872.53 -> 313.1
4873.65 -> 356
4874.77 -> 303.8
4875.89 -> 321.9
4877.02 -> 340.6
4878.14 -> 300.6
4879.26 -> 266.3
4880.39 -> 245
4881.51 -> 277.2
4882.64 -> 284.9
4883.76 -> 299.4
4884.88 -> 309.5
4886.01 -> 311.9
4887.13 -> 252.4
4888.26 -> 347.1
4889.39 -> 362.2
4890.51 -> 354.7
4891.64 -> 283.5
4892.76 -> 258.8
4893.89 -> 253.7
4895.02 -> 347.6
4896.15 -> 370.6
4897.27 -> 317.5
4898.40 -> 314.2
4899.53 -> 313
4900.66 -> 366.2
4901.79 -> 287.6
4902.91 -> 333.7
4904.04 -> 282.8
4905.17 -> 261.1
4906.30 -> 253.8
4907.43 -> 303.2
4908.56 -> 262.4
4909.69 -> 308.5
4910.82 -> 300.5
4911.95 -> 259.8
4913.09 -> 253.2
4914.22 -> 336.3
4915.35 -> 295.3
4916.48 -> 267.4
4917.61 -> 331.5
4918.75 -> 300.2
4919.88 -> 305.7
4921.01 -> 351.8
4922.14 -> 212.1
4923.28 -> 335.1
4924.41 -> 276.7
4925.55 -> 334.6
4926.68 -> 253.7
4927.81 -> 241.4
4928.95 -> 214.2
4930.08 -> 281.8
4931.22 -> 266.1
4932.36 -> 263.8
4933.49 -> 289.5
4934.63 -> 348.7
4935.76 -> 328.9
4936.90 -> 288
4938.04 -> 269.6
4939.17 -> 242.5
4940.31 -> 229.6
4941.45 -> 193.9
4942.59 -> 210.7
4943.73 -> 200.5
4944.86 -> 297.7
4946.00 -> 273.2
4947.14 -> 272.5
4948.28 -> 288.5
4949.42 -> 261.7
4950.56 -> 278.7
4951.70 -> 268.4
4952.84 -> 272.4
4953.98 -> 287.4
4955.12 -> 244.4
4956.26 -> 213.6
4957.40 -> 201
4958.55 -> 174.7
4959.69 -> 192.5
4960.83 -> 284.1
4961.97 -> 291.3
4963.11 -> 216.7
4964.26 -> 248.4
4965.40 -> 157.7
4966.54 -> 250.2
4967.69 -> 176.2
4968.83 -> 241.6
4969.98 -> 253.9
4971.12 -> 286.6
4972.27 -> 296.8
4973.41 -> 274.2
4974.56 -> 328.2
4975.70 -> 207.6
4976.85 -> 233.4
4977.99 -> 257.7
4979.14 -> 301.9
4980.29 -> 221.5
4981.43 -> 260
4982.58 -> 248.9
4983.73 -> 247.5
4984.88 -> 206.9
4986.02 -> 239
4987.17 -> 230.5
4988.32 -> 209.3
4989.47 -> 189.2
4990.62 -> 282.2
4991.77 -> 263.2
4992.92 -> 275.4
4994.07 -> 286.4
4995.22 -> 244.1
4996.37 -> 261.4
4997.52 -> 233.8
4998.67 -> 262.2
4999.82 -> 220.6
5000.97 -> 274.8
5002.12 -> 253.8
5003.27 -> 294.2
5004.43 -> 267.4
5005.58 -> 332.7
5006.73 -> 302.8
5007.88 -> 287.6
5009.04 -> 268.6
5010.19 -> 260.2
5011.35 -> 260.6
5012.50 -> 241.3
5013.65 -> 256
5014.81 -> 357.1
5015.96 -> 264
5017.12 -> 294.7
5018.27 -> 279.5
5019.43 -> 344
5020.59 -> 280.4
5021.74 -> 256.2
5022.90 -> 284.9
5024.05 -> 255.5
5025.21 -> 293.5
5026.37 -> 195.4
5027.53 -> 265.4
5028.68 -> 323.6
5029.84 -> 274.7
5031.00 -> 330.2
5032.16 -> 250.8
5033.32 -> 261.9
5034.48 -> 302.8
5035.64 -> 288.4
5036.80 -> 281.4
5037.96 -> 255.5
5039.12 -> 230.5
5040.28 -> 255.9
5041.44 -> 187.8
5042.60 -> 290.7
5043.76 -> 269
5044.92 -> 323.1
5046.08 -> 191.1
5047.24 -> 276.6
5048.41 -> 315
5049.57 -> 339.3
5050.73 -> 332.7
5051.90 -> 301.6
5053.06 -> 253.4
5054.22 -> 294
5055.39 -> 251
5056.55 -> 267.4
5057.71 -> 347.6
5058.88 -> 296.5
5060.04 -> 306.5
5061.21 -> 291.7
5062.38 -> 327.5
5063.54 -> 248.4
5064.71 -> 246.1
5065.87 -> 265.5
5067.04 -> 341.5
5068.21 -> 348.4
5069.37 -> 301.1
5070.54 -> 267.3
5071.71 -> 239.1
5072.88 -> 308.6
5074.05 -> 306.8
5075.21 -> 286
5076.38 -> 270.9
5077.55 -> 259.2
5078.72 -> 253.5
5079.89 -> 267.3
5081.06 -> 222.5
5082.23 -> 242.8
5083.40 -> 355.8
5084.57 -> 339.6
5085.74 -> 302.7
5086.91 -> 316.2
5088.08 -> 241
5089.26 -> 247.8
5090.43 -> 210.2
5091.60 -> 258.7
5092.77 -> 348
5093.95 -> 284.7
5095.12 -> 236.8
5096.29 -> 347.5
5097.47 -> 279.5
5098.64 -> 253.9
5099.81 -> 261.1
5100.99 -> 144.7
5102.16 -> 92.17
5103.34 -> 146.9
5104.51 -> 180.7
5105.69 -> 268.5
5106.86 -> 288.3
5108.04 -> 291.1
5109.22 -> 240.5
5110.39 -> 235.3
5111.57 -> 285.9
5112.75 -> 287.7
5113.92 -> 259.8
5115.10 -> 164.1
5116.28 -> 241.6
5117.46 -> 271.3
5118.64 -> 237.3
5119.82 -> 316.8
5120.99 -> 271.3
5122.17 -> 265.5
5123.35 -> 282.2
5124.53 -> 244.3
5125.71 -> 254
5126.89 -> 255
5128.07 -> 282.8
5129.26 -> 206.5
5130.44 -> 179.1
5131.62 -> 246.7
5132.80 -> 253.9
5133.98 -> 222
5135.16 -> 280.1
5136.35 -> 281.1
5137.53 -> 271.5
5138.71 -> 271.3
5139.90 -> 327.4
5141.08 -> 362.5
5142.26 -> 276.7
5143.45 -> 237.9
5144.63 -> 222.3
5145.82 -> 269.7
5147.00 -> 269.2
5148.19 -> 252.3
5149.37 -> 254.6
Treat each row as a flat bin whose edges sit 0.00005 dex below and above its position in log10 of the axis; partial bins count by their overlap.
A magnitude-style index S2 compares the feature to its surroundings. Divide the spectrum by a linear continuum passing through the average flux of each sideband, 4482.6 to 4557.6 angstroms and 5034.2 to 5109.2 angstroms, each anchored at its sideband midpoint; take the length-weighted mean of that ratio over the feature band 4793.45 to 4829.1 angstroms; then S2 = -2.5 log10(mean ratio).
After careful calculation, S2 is -0.12 mag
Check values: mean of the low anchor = 254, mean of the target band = 294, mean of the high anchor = 272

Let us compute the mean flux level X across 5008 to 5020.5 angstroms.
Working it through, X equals 282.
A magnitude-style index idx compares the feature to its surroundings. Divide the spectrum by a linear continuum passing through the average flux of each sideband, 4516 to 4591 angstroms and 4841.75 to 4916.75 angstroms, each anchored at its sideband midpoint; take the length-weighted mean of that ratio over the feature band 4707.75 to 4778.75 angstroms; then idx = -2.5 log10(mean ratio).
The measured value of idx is 0.07 mag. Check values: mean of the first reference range 255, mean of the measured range 286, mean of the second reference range 338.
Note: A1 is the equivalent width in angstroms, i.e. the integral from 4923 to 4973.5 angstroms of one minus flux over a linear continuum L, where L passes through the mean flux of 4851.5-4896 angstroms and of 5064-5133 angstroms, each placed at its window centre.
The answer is 8.6 angstroms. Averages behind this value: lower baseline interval 333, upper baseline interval 261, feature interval 257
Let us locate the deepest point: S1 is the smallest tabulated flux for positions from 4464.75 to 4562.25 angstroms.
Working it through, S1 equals 158.5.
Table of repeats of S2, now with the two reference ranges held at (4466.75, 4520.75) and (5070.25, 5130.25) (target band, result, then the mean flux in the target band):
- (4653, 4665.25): -0.08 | 273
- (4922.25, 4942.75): -0.05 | 270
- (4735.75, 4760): -0.08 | 275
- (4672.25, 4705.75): -0.14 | 289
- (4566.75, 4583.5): 0.00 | 254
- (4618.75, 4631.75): 0.03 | 248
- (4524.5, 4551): -0.01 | 256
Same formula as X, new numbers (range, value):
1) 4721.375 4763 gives 278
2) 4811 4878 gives 366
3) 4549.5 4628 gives 249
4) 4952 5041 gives 260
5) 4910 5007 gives 261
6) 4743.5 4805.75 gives 353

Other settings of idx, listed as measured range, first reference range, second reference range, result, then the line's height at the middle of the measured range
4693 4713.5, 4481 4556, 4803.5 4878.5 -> 0.16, 306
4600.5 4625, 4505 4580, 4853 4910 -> 0.14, 268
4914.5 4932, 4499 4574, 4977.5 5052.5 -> -0.07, 267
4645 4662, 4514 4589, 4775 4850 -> 0.07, 298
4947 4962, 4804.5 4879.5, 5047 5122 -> 0.24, 311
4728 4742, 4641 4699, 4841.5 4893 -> 0.10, 302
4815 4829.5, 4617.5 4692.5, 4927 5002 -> -0.14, 259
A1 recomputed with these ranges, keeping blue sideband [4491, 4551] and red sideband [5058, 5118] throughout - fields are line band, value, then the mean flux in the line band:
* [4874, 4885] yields -1.40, 296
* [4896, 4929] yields -4.05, 295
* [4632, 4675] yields -1.24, 265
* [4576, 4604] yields 0.24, 254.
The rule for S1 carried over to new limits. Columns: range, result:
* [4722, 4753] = 216.3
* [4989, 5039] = 189.2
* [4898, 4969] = 157.7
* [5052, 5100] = 210.2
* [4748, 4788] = 184.8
